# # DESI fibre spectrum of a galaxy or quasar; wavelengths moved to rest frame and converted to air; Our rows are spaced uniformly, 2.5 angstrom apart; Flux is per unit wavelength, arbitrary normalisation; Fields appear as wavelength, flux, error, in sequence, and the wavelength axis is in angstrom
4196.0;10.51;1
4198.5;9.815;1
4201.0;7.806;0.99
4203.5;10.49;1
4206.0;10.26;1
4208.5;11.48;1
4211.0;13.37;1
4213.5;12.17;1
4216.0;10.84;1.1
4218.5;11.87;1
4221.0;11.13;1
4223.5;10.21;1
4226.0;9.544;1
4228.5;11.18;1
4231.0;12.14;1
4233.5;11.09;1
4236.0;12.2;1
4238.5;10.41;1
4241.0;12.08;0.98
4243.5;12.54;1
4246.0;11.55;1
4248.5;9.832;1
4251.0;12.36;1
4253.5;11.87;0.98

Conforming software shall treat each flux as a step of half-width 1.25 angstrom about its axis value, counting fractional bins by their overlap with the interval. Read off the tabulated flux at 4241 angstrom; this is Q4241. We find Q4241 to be 12.08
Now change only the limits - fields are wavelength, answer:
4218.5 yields 11.87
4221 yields 11.13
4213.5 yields 12.17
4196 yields 10.51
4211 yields 13.37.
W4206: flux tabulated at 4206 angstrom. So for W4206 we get 10.26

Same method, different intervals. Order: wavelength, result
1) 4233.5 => 11.09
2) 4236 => 12.2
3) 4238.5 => 10.41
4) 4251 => 12.36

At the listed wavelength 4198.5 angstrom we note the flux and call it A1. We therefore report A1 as 9.815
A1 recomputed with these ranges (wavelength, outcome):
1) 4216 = 10.84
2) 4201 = 7.806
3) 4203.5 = 10.49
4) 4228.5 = 11.18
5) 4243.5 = 12.54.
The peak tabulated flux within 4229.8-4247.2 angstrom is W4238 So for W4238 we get 12.54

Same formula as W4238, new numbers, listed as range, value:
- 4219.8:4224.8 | 11.13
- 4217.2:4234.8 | 12.14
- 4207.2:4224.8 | 13.37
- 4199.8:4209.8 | 11.48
